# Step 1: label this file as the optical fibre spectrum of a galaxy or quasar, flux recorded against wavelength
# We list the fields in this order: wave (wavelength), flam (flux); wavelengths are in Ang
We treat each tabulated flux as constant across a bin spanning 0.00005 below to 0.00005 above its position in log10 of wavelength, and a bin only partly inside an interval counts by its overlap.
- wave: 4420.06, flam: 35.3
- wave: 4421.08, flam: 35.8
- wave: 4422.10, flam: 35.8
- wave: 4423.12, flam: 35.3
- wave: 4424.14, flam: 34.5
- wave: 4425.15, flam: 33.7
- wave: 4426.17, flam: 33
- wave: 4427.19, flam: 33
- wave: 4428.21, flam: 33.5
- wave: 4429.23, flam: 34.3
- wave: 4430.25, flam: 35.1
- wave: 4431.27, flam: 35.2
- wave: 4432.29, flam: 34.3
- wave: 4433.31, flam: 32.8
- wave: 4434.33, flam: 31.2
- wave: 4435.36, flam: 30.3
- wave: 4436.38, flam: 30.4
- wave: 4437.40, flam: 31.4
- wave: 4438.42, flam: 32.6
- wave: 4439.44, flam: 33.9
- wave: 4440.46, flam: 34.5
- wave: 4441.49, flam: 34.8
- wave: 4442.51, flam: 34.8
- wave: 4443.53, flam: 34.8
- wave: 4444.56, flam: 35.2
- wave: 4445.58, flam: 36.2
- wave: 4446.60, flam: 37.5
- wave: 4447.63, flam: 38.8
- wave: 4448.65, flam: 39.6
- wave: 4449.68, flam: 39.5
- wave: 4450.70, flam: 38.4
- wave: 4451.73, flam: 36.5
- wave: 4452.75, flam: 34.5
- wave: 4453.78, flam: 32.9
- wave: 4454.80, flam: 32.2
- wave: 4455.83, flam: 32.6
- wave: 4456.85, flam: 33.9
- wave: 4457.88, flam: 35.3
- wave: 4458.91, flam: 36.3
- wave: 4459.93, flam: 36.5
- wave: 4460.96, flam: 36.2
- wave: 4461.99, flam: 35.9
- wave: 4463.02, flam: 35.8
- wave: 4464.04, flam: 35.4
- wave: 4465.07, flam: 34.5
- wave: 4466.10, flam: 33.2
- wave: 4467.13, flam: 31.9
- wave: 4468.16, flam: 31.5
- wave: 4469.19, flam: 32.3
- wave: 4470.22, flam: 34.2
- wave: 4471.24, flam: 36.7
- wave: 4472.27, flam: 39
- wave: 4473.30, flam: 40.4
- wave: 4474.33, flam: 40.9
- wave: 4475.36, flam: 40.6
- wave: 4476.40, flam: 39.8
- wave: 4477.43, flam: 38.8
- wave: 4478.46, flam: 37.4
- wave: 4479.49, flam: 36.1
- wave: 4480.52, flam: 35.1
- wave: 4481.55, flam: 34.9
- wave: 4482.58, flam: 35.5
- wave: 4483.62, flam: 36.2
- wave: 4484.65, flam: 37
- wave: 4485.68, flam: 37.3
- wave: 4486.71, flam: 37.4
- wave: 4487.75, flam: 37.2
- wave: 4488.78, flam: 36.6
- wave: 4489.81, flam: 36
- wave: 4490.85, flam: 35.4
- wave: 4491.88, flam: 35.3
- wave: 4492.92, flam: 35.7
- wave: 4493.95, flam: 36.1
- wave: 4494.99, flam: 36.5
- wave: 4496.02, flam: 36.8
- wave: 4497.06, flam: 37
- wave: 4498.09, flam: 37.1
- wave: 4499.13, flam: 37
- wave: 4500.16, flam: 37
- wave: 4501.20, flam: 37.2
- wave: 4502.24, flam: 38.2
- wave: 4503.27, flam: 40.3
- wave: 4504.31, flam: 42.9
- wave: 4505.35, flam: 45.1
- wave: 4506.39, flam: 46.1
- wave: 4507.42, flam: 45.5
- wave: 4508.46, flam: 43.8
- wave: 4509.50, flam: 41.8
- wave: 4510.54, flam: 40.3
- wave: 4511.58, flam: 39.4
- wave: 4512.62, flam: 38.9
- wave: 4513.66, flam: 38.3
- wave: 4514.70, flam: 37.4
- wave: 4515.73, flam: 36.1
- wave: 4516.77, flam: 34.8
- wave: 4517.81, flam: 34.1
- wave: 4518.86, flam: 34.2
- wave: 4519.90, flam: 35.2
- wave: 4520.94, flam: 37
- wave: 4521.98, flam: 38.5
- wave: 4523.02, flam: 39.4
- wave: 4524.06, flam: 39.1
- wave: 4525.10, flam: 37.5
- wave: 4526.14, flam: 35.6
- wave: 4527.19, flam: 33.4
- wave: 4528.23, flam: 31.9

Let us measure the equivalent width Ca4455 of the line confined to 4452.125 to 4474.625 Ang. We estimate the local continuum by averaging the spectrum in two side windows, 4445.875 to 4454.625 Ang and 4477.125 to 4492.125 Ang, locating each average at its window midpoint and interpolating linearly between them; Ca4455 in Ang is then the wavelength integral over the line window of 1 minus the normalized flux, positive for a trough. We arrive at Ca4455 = 1.1 Ang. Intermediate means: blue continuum 37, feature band 35.1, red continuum 36.4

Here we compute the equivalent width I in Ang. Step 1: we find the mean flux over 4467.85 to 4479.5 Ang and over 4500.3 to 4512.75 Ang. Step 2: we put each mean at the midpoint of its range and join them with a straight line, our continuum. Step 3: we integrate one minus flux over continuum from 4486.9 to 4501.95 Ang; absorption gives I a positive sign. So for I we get 1.3 Ang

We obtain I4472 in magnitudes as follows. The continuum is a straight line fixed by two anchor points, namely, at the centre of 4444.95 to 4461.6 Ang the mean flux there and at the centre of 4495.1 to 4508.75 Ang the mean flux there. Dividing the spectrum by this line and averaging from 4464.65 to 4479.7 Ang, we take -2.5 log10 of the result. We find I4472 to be 0.03 mag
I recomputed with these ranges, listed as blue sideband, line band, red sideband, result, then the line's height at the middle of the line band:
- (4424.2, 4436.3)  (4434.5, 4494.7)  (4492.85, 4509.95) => 1.2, 36.4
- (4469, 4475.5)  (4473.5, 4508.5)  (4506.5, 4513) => 1.5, 39.9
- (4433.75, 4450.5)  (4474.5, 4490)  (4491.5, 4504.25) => -0.3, 36.6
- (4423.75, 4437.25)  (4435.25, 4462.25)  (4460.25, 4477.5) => -0.4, 34.6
